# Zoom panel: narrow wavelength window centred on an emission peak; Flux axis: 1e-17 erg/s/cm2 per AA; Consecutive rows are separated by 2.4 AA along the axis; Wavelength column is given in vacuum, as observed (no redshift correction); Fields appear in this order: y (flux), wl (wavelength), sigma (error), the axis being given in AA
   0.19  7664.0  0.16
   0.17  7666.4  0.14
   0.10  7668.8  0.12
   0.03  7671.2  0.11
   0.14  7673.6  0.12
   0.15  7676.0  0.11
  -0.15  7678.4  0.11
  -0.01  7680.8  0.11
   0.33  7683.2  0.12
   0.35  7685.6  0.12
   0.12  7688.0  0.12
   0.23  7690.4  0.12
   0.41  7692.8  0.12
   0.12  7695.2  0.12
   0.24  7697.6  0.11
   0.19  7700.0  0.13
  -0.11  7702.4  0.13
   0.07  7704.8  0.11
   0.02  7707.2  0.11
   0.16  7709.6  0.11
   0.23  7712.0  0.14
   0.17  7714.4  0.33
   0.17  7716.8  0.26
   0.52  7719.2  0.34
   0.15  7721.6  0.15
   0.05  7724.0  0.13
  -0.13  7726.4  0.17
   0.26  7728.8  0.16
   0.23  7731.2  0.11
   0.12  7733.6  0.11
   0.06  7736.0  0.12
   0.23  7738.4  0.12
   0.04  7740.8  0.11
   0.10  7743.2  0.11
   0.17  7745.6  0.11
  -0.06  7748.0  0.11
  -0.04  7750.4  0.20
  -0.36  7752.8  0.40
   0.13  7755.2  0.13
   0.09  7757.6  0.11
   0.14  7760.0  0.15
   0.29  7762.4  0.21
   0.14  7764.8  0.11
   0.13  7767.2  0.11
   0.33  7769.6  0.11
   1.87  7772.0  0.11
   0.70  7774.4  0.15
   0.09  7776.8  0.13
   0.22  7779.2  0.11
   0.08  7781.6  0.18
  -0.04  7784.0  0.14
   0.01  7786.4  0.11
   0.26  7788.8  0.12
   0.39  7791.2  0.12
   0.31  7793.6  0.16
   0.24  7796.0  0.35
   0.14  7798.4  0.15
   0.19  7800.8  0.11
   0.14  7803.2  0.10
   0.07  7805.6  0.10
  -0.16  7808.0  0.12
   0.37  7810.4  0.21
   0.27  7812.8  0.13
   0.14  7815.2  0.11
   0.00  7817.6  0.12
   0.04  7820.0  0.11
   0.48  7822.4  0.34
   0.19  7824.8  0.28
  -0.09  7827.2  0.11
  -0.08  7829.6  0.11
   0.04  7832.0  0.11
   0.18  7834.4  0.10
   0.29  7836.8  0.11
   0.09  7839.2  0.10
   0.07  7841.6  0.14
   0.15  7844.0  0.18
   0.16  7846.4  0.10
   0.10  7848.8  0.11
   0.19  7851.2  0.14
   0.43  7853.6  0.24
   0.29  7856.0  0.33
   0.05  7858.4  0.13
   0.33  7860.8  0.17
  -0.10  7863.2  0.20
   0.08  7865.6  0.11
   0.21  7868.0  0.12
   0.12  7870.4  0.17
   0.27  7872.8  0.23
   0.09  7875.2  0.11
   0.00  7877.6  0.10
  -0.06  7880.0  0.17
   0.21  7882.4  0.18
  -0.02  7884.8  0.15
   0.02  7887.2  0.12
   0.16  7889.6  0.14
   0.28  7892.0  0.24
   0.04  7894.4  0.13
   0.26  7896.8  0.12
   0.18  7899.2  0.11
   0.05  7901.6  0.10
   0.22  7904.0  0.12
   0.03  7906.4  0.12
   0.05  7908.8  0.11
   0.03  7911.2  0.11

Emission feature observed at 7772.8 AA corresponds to H-alpha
